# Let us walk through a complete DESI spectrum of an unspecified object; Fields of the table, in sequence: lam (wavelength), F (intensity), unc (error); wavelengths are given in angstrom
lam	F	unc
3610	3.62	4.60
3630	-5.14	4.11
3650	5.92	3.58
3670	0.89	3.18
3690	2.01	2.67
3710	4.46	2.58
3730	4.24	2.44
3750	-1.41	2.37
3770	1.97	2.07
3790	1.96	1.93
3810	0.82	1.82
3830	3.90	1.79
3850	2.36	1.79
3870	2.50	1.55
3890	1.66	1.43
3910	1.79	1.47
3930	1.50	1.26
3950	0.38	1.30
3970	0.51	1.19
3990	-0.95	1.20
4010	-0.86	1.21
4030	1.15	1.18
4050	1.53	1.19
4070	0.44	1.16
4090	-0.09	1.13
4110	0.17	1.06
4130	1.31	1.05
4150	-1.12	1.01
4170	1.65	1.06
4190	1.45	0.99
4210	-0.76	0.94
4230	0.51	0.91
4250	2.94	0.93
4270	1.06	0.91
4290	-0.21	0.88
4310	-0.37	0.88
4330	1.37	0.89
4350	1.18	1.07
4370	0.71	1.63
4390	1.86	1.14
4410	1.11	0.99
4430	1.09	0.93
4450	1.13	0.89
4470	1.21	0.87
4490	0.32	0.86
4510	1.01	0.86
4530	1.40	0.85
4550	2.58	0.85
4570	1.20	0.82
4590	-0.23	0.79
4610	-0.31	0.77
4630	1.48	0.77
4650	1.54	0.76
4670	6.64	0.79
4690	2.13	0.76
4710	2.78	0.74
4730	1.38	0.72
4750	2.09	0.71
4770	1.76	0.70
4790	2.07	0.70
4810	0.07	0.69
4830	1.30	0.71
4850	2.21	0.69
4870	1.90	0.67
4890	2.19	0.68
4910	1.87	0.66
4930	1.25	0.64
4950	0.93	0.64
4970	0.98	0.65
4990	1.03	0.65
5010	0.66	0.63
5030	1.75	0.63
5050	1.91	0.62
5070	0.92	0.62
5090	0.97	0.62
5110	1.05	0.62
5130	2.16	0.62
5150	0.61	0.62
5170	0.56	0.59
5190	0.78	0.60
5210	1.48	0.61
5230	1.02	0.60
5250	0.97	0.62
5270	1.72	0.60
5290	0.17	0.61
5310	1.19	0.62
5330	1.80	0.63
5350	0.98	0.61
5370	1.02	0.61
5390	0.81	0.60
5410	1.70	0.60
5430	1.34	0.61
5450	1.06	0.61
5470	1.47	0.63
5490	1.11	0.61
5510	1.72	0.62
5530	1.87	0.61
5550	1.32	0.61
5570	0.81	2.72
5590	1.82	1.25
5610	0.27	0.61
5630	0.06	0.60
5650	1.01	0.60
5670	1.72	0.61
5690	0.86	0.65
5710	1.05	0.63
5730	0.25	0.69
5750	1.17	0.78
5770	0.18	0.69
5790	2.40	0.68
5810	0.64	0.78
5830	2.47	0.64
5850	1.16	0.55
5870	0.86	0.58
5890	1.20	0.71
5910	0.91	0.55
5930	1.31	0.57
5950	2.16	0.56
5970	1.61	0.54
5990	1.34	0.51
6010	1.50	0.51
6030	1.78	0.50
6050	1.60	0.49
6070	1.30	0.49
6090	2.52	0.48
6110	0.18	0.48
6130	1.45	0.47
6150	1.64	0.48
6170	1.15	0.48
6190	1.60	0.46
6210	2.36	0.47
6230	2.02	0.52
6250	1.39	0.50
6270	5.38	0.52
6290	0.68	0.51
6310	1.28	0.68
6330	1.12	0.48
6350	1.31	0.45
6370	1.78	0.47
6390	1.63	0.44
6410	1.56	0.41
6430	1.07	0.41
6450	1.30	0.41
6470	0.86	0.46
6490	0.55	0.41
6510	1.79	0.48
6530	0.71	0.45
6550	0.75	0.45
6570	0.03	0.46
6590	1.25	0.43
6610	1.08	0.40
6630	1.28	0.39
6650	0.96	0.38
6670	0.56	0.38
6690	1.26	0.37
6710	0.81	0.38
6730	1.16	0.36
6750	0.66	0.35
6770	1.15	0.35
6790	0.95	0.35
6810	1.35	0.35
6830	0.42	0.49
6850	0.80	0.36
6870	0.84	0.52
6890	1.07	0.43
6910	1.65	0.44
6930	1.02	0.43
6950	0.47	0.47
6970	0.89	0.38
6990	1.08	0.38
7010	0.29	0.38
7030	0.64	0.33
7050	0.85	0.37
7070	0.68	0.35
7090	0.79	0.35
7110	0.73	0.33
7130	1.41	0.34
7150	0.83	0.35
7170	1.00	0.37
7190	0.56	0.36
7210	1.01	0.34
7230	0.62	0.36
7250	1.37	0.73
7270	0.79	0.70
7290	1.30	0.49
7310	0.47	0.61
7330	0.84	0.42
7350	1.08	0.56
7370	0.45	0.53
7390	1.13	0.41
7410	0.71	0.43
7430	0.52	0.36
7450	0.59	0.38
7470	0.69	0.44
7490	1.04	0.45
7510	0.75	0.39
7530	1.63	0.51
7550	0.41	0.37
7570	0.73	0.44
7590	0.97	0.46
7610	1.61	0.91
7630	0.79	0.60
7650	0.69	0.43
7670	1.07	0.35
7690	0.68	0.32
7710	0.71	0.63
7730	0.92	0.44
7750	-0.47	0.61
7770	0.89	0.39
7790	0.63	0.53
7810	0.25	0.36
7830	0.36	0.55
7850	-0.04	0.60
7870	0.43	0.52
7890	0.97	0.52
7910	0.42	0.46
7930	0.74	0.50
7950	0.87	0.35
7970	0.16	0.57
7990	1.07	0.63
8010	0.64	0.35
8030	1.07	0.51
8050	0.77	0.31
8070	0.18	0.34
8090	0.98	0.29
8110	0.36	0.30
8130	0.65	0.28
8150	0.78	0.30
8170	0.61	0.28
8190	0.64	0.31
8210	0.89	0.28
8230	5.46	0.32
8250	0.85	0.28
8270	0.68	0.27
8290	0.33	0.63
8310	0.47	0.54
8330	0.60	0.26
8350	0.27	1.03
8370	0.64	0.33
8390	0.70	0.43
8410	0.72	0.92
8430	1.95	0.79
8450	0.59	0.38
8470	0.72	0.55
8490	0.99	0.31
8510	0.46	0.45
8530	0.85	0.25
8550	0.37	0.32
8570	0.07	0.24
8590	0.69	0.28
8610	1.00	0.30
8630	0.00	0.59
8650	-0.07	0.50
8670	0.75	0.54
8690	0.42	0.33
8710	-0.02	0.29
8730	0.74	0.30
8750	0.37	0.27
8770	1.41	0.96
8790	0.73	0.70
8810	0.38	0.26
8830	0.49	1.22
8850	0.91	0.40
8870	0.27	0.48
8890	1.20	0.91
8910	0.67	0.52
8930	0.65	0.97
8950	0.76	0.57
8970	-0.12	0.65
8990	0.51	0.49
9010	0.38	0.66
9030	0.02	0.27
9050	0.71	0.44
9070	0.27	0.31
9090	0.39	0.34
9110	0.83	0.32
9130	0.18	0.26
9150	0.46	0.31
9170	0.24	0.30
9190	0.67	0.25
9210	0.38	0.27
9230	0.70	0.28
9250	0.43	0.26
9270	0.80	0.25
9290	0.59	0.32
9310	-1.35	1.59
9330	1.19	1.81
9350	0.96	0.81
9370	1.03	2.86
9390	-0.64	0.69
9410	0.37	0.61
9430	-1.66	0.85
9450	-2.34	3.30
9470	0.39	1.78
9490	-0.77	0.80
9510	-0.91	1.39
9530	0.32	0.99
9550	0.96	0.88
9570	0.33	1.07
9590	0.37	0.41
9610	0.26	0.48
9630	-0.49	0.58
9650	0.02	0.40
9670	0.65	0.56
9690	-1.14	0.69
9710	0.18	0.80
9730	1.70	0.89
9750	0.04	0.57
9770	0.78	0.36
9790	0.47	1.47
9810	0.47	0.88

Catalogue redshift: 0.25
